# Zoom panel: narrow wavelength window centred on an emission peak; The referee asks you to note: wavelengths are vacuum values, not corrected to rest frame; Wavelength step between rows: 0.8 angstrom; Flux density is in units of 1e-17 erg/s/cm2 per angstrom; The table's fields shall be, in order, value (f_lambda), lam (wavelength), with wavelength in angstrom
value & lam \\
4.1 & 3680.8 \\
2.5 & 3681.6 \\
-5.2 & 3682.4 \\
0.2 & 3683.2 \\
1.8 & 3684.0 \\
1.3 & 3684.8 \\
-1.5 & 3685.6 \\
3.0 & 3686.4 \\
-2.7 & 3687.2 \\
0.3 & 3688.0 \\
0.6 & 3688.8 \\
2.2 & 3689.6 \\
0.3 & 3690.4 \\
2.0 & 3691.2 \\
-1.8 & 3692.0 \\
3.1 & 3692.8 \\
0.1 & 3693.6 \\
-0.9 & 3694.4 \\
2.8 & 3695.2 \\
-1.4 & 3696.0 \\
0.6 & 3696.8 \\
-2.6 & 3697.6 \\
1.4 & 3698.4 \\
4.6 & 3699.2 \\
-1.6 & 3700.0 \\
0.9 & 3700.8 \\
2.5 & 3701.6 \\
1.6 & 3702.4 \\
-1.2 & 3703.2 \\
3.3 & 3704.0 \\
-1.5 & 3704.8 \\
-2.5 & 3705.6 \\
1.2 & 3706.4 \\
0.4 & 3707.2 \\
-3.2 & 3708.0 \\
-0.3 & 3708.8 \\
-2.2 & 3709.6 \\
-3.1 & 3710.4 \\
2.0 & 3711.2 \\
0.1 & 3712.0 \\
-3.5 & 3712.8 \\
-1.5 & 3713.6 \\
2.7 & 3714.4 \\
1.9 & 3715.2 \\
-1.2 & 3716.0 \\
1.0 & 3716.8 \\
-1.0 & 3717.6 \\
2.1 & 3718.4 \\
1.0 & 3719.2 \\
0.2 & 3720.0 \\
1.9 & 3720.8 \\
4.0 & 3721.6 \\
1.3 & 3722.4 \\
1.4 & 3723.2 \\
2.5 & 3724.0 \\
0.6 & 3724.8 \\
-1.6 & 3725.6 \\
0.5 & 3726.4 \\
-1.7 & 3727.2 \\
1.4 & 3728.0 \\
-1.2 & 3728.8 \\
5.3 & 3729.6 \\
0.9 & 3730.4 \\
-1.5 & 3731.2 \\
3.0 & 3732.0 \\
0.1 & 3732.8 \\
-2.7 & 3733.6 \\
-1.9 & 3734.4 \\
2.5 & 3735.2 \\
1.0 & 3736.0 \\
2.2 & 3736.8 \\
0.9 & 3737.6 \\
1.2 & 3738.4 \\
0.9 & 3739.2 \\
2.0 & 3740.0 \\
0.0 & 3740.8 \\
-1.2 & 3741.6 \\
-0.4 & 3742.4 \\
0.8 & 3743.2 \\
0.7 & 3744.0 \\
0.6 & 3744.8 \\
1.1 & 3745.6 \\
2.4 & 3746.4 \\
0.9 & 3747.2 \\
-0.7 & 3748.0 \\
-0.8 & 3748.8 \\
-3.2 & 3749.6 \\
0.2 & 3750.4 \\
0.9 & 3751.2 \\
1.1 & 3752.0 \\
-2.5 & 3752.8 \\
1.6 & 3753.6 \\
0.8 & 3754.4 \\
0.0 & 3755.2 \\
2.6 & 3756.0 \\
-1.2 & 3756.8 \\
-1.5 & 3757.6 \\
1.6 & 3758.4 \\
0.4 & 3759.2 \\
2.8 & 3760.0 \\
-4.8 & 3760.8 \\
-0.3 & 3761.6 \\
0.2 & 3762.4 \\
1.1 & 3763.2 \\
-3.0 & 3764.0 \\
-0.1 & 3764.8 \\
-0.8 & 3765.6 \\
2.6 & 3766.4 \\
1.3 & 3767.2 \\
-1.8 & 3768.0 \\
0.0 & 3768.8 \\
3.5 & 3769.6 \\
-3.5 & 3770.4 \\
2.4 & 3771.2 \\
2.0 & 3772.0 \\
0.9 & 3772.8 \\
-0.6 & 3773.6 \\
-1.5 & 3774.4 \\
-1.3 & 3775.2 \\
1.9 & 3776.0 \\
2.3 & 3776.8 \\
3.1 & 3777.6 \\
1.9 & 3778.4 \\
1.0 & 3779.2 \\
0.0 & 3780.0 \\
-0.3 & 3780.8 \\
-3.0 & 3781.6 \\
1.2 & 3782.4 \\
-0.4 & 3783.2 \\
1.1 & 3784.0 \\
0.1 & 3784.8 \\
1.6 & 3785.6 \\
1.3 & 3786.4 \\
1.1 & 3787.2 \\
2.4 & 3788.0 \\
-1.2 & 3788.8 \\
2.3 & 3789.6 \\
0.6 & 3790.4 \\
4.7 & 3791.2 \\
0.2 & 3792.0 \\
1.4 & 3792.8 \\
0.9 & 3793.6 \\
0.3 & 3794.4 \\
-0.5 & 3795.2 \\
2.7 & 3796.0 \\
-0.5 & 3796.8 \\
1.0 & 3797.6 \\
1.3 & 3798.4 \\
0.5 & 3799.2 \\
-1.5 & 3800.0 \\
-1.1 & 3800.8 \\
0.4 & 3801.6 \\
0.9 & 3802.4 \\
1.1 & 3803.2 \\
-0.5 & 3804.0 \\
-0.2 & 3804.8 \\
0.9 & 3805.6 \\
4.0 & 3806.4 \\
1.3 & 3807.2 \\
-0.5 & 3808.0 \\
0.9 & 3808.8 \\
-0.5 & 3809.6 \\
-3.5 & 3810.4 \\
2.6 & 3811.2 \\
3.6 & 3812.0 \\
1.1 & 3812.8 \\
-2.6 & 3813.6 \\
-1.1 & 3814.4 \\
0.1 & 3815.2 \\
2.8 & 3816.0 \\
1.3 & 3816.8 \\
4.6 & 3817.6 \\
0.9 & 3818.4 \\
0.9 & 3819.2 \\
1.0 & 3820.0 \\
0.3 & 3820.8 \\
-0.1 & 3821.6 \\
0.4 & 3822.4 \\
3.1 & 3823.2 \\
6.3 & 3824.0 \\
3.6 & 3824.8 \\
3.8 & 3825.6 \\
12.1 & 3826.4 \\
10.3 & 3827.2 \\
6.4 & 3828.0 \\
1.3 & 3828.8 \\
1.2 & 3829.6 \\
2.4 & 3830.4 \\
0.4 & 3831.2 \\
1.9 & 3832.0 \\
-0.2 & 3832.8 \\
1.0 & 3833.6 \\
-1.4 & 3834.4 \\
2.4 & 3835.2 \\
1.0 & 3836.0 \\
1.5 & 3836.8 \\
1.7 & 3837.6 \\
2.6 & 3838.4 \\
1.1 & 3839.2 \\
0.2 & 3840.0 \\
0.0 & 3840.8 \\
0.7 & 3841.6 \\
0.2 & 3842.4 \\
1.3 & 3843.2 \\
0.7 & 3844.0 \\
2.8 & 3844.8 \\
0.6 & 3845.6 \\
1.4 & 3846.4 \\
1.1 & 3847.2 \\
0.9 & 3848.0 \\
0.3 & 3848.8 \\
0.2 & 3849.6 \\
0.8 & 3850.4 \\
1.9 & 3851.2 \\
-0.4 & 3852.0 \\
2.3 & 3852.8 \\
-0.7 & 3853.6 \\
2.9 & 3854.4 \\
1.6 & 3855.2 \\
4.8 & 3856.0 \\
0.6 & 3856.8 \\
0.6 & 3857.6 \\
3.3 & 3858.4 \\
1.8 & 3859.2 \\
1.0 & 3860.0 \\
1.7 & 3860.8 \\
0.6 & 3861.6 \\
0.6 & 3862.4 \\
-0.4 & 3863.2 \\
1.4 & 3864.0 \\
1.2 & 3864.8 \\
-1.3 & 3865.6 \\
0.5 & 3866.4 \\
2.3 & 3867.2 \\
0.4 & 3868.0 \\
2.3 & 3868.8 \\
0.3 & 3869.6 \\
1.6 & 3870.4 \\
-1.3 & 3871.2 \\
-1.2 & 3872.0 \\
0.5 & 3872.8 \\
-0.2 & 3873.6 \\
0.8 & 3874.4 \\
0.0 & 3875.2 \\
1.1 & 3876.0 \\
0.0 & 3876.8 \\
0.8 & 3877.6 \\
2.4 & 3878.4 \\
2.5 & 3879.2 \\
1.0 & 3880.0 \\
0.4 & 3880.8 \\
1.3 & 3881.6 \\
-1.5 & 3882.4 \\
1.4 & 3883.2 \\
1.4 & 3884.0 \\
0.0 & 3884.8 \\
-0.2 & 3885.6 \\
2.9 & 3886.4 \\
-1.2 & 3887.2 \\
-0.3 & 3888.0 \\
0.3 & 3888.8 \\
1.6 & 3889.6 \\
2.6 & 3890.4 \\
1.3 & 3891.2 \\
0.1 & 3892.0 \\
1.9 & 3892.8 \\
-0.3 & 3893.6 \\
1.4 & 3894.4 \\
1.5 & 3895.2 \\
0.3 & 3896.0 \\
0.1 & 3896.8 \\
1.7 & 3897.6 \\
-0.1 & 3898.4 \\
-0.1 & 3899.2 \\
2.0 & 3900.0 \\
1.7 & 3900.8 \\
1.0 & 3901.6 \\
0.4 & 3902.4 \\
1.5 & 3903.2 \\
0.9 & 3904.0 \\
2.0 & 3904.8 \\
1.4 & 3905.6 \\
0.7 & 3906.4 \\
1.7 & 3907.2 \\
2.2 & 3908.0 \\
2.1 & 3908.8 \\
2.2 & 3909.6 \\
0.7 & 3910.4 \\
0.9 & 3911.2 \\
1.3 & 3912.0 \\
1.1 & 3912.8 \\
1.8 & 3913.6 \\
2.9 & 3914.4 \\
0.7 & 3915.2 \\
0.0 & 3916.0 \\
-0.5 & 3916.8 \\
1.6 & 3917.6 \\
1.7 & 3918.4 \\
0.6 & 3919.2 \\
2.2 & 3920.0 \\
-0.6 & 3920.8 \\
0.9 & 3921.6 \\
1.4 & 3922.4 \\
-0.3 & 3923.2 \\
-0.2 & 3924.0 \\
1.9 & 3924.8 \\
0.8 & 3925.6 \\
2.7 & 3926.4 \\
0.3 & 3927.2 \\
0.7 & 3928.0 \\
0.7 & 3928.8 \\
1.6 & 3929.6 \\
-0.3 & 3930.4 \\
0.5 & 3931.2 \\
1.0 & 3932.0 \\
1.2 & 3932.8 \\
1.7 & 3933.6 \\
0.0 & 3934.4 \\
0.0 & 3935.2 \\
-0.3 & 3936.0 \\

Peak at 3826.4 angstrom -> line [O II] 3727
